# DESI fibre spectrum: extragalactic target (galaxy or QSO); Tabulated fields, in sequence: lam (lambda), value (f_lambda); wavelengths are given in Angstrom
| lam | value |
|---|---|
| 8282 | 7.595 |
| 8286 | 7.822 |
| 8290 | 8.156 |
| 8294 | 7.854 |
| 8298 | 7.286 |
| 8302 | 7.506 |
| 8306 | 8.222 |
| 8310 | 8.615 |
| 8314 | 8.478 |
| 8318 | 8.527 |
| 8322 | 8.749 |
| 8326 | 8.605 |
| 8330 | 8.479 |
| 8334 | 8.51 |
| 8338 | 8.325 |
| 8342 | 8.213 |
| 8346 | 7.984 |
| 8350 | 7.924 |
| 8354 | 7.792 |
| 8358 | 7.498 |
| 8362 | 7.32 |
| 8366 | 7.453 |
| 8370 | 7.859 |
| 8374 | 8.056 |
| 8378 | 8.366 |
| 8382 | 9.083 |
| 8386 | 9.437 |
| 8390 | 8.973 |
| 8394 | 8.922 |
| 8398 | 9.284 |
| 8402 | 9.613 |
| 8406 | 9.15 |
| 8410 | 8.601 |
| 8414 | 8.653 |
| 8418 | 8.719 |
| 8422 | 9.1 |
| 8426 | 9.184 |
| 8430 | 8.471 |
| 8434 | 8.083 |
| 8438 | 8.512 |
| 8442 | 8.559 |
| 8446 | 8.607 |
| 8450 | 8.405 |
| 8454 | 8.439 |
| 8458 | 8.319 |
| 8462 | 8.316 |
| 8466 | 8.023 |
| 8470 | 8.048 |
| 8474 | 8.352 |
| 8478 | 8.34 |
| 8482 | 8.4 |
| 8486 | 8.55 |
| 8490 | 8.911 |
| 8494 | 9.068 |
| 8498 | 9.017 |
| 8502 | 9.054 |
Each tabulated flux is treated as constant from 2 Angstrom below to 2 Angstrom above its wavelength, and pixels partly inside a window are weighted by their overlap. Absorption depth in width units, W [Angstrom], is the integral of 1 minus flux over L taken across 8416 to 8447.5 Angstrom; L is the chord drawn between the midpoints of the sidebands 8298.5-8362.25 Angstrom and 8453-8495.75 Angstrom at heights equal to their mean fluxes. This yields -1.14 Angstrom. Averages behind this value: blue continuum 8.17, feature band 8.66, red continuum 8.43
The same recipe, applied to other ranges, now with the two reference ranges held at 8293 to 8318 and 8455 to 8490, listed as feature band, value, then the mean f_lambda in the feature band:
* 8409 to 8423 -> -0.89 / 8.76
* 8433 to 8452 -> -0.39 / 8.45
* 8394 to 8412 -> -2.03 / 9.14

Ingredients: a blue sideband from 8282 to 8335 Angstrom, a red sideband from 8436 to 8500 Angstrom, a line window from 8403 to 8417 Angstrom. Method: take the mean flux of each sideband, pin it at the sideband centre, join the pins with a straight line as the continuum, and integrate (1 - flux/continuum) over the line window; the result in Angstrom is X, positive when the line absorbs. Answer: -0.8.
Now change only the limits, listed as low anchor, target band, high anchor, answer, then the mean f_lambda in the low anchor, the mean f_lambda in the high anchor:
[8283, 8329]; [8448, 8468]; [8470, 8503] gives 0.7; 8.16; 8.66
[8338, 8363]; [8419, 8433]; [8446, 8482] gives -1.2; 7.85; 8.31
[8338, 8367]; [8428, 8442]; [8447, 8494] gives -0.3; 7.79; 8.41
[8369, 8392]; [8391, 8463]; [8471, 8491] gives -1.3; 8.66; 8.47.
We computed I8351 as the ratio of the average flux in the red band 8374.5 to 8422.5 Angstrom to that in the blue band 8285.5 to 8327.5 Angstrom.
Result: 1.1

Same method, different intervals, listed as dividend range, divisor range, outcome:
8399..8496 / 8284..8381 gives 1.07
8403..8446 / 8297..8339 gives 1.05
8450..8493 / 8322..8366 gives 1.04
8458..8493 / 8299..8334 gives 1.00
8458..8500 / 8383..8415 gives 0.93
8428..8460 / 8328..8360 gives 1.04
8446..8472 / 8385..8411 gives 0.91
